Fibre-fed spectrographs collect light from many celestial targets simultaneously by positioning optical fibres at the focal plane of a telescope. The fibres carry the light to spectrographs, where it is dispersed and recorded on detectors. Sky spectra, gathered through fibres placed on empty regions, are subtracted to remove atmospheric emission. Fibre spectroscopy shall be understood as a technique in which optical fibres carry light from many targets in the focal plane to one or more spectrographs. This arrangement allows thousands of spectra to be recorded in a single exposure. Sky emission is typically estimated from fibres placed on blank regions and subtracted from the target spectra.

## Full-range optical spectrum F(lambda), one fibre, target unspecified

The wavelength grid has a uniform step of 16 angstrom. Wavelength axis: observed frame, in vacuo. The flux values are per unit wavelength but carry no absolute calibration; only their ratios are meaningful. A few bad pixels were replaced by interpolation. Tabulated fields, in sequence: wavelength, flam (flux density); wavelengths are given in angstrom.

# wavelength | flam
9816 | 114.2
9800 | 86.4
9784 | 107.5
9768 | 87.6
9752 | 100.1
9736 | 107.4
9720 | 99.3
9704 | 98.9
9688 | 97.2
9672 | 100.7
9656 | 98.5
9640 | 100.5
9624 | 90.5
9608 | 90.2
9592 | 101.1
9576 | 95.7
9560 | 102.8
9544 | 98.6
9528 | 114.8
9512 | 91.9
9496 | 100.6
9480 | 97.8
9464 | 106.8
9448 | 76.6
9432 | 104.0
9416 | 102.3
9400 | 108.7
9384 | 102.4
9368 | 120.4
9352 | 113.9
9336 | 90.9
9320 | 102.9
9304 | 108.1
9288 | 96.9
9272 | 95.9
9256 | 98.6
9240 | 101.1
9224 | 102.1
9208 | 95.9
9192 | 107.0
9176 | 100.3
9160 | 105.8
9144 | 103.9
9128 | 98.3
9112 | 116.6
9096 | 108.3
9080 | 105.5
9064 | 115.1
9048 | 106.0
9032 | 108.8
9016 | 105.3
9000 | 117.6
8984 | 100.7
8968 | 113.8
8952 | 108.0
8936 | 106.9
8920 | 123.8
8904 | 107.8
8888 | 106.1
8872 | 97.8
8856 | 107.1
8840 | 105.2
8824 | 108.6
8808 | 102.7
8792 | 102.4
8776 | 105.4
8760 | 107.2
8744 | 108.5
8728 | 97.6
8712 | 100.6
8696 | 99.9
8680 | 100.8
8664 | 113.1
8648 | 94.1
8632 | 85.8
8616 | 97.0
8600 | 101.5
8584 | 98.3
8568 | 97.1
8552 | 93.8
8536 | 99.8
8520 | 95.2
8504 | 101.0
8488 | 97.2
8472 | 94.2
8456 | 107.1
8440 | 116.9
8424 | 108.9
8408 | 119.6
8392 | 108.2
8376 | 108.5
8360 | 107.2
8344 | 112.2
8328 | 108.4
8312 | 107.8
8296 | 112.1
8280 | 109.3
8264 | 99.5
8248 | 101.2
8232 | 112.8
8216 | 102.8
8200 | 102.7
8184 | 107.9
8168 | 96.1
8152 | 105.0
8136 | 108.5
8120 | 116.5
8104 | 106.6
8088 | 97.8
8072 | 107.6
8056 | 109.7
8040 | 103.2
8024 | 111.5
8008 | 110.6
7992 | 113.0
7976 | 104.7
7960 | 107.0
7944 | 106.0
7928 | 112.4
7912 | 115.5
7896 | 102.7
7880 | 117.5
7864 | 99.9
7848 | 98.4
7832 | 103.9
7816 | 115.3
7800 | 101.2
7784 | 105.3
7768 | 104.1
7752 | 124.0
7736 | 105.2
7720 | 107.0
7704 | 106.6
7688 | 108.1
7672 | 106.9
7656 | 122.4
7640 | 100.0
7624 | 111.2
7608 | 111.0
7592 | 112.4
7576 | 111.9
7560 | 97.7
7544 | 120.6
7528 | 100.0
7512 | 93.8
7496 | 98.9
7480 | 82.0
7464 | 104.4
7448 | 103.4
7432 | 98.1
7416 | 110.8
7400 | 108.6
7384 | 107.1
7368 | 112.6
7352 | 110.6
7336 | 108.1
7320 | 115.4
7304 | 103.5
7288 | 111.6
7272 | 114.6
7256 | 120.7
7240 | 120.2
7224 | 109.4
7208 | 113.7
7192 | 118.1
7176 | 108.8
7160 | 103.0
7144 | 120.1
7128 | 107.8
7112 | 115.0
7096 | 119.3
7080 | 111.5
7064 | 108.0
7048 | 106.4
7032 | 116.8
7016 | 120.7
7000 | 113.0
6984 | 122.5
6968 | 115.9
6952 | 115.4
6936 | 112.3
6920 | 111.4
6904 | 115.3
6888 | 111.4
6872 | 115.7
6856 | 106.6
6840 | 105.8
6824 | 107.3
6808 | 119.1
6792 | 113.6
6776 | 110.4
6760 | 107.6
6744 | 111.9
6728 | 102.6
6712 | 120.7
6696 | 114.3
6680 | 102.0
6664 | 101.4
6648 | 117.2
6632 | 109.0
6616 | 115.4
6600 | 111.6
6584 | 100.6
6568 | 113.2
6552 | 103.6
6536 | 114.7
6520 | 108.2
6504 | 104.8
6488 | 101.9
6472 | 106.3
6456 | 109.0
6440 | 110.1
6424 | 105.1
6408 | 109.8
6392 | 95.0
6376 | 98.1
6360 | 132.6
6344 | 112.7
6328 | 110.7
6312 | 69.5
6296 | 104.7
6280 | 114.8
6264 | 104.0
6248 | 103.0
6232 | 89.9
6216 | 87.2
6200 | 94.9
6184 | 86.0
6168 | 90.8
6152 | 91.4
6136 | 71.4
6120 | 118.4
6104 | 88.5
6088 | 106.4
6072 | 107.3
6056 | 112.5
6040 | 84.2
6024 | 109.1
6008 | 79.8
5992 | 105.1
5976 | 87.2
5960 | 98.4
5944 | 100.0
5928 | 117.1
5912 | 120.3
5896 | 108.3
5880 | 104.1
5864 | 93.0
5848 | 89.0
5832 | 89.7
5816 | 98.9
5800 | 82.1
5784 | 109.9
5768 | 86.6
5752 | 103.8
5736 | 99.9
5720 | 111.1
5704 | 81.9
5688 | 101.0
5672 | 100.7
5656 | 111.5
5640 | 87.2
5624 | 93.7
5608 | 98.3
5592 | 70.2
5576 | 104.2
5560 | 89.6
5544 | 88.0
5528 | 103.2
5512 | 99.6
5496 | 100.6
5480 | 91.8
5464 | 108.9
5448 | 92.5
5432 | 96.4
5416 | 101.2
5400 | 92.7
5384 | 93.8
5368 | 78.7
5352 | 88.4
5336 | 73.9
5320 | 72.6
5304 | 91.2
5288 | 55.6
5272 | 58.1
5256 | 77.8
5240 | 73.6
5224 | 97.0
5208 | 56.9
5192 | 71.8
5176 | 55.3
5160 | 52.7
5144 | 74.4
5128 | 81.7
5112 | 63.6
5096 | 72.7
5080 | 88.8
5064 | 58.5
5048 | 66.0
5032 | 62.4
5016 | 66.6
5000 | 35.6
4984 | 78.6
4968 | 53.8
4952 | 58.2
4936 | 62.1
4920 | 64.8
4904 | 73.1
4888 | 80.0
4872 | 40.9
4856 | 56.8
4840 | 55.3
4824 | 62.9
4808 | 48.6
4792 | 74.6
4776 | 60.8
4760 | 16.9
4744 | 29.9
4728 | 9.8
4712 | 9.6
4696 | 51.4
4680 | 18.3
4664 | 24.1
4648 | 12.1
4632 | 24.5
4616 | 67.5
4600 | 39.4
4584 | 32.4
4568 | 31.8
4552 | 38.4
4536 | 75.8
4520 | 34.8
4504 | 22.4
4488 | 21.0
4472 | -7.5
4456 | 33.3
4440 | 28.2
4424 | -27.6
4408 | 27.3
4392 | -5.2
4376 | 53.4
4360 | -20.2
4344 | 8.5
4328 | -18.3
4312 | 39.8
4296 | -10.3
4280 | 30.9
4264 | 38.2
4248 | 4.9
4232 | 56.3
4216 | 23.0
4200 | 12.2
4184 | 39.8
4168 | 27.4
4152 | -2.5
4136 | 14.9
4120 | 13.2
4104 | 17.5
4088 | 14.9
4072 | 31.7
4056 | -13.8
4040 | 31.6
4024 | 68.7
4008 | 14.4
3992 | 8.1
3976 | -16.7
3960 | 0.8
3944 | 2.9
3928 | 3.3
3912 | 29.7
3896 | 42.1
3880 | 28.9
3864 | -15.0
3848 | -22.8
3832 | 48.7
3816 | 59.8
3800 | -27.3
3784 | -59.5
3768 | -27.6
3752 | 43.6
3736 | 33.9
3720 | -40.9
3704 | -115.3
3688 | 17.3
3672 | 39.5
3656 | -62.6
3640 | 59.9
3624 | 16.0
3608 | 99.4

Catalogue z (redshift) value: 0.197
